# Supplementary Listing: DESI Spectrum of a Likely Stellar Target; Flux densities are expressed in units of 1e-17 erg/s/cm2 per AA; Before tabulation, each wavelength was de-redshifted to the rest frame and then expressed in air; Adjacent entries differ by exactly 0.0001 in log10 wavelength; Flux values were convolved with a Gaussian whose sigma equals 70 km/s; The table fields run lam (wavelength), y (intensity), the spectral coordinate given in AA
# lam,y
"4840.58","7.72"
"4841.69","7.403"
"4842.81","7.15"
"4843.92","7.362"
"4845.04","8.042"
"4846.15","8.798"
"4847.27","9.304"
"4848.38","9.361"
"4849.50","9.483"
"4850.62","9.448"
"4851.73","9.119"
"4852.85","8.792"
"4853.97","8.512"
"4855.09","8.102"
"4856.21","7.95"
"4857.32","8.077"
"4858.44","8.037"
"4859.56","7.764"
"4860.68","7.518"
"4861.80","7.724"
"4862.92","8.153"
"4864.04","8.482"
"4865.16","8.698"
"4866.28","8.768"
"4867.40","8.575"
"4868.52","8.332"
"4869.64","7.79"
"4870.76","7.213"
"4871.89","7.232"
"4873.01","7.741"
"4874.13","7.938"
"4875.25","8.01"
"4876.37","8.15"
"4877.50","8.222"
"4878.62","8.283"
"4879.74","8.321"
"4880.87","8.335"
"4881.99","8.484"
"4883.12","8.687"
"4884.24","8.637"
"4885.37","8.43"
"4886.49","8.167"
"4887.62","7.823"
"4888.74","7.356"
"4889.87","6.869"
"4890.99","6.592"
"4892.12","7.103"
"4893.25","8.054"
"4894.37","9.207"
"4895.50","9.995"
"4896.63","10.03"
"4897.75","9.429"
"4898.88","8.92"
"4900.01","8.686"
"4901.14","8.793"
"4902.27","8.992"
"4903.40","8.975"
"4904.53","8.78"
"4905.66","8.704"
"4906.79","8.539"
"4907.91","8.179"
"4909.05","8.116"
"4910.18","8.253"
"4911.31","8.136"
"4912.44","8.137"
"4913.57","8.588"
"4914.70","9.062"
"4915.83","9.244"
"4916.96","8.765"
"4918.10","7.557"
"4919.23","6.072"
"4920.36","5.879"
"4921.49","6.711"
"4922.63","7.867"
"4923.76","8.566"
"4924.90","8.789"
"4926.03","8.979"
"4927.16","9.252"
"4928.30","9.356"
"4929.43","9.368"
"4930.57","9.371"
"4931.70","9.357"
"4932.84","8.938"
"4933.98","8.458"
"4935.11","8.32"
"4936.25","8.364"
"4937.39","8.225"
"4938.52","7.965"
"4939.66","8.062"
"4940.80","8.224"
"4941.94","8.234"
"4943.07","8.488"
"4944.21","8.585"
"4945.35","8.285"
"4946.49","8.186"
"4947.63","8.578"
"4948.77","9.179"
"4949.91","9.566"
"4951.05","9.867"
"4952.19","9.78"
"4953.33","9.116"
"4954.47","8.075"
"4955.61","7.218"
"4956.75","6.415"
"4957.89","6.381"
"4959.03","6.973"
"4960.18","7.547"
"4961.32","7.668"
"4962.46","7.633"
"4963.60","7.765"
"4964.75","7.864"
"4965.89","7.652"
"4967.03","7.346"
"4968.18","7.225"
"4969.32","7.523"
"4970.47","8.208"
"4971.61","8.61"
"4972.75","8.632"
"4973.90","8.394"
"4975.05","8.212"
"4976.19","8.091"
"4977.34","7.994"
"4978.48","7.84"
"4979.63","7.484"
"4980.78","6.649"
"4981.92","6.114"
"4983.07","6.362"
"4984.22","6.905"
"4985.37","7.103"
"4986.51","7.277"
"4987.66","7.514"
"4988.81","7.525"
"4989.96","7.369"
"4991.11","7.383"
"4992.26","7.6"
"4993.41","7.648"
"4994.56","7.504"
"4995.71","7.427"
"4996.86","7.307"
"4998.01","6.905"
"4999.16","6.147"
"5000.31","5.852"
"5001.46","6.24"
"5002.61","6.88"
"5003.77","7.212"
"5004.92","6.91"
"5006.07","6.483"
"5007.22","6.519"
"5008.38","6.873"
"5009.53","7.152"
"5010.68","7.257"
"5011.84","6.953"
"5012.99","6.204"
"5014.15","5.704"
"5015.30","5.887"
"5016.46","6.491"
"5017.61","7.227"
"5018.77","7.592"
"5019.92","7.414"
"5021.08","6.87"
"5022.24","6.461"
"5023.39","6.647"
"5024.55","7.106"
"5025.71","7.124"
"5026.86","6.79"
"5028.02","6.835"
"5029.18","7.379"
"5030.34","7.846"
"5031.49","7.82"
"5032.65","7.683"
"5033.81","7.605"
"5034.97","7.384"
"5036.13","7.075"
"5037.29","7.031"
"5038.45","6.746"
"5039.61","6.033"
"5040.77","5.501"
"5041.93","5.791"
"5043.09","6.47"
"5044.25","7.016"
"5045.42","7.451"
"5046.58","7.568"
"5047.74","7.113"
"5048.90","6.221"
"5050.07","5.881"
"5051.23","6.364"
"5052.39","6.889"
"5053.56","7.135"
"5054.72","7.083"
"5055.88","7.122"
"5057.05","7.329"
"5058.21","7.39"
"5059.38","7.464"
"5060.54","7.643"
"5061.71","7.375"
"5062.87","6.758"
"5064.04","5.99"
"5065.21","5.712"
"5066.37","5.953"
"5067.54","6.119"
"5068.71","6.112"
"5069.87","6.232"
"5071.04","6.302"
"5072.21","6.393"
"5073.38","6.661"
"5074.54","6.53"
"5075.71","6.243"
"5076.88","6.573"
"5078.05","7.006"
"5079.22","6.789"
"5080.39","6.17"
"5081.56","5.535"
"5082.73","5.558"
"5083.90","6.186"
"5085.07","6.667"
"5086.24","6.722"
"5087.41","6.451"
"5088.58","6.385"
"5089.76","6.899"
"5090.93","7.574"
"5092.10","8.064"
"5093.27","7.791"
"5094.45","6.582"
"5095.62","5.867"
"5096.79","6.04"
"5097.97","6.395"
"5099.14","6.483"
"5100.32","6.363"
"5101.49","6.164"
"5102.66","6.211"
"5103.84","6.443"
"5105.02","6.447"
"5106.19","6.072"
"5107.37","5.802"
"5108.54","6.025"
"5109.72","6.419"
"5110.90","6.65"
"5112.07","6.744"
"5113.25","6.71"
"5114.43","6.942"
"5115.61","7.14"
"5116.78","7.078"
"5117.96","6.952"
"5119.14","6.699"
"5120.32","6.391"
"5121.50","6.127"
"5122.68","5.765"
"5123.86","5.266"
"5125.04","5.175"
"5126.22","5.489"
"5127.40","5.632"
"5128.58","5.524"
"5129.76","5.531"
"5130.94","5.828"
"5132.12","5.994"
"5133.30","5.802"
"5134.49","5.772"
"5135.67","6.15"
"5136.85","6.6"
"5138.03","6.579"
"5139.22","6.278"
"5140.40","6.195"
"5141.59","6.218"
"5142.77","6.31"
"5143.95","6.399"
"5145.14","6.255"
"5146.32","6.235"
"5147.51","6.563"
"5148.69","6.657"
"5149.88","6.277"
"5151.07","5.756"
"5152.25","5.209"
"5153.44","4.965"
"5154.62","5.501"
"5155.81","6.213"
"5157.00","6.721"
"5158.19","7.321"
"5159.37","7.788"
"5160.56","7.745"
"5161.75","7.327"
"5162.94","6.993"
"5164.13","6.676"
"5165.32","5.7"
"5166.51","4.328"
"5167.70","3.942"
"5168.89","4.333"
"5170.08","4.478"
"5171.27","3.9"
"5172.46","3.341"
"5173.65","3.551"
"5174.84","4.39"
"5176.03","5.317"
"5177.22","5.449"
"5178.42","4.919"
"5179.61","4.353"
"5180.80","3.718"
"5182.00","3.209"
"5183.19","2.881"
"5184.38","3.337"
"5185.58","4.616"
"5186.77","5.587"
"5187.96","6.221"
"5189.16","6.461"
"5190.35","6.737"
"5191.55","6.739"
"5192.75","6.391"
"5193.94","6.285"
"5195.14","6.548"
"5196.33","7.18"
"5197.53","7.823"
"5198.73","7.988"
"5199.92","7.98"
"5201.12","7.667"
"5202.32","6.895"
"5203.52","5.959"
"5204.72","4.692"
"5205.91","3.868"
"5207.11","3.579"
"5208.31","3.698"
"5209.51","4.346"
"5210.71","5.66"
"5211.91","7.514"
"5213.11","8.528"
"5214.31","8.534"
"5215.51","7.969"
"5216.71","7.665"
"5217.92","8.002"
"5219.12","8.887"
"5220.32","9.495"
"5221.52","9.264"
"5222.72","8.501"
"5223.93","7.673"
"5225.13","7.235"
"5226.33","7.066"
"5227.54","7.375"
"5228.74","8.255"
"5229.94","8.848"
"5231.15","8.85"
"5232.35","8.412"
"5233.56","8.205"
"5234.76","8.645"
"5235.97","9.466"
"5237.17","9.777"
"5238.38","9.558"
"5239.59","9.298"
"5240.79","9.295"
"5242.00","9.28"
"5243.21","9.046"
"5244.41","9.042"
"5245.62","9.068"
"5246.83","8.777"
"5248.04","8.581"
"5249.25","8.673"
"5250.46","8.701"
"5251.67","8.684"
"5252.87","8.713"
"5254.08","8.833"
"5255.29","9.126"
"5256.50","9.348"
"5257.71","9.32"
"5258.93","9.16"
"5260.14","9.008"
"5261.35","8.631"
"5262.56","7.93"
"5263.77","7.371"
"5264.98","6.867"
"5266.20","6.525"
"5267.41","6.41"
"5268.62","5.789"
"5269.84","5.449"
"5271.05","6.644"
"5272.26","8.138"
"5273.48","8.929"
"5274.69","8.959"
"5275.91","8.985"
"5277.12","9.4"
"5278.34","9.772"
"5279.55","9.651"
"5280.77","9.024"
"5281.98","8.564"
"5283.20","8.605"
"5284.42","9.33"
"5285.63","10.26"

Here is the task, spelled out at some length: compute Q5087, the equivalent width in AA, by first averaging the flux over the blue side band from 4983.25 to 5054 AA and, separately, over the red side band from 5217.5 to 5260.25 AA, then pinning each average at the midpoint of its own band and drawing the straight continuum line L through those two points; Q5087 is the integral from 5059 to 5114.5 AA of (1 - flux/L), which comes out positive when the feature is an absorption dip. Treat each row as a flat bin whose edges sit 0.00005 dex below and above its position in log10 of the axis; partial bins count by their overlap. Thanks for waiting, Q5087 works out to 7.34 AA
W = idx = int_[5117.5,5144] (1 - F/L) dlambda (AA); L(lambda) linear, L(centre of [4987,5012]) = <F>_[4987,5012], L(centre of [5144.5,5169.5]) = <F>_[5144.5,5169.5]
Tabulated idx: 1.1 AA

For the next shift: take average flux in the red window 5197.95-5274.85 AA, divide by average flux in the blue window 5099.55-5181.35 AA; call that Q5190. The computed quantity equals 1.34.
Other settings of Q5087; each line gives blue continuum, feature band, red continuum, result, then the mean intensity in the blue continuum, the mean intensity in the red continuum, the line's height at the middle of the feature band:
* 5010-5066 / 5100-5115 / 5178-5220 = 0.4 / 6.88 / 6.1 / 6.54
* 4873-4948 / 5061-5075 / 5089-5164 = 1.1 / 8.37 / 6.37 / 6.91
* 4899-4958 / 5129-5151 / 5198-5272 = 5.1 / 8.43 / 7.87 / 8.04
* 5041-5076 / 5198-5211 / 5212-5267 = 4.0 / 6.67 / 8.55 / 8.19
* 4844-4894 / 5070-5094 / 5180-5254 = 3.3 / 8.19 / 7.34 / 7.67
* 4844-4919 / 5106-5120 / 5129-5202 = -0.7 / 8.37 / 5.83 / 6.3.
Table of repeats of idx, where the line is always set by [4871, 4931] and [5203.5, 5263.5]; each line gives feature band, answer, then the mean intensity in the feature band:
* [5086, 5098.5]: 2.13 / 6.8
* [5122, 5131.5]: 3.07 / 5.53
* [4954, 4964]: 1.21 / 7.29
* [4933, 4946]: -0.02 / 8.31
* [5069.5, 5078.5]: 1.88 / 6.49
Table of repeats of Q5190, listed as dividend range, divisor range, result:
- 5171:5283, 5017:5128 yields 1.10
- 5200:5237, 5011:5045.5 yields 1.08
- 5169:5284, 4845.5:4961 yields 0.87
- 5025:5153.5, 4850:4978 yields 0.79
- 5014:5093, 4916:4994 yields 0.85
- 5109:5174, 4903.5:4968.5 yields 0.73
